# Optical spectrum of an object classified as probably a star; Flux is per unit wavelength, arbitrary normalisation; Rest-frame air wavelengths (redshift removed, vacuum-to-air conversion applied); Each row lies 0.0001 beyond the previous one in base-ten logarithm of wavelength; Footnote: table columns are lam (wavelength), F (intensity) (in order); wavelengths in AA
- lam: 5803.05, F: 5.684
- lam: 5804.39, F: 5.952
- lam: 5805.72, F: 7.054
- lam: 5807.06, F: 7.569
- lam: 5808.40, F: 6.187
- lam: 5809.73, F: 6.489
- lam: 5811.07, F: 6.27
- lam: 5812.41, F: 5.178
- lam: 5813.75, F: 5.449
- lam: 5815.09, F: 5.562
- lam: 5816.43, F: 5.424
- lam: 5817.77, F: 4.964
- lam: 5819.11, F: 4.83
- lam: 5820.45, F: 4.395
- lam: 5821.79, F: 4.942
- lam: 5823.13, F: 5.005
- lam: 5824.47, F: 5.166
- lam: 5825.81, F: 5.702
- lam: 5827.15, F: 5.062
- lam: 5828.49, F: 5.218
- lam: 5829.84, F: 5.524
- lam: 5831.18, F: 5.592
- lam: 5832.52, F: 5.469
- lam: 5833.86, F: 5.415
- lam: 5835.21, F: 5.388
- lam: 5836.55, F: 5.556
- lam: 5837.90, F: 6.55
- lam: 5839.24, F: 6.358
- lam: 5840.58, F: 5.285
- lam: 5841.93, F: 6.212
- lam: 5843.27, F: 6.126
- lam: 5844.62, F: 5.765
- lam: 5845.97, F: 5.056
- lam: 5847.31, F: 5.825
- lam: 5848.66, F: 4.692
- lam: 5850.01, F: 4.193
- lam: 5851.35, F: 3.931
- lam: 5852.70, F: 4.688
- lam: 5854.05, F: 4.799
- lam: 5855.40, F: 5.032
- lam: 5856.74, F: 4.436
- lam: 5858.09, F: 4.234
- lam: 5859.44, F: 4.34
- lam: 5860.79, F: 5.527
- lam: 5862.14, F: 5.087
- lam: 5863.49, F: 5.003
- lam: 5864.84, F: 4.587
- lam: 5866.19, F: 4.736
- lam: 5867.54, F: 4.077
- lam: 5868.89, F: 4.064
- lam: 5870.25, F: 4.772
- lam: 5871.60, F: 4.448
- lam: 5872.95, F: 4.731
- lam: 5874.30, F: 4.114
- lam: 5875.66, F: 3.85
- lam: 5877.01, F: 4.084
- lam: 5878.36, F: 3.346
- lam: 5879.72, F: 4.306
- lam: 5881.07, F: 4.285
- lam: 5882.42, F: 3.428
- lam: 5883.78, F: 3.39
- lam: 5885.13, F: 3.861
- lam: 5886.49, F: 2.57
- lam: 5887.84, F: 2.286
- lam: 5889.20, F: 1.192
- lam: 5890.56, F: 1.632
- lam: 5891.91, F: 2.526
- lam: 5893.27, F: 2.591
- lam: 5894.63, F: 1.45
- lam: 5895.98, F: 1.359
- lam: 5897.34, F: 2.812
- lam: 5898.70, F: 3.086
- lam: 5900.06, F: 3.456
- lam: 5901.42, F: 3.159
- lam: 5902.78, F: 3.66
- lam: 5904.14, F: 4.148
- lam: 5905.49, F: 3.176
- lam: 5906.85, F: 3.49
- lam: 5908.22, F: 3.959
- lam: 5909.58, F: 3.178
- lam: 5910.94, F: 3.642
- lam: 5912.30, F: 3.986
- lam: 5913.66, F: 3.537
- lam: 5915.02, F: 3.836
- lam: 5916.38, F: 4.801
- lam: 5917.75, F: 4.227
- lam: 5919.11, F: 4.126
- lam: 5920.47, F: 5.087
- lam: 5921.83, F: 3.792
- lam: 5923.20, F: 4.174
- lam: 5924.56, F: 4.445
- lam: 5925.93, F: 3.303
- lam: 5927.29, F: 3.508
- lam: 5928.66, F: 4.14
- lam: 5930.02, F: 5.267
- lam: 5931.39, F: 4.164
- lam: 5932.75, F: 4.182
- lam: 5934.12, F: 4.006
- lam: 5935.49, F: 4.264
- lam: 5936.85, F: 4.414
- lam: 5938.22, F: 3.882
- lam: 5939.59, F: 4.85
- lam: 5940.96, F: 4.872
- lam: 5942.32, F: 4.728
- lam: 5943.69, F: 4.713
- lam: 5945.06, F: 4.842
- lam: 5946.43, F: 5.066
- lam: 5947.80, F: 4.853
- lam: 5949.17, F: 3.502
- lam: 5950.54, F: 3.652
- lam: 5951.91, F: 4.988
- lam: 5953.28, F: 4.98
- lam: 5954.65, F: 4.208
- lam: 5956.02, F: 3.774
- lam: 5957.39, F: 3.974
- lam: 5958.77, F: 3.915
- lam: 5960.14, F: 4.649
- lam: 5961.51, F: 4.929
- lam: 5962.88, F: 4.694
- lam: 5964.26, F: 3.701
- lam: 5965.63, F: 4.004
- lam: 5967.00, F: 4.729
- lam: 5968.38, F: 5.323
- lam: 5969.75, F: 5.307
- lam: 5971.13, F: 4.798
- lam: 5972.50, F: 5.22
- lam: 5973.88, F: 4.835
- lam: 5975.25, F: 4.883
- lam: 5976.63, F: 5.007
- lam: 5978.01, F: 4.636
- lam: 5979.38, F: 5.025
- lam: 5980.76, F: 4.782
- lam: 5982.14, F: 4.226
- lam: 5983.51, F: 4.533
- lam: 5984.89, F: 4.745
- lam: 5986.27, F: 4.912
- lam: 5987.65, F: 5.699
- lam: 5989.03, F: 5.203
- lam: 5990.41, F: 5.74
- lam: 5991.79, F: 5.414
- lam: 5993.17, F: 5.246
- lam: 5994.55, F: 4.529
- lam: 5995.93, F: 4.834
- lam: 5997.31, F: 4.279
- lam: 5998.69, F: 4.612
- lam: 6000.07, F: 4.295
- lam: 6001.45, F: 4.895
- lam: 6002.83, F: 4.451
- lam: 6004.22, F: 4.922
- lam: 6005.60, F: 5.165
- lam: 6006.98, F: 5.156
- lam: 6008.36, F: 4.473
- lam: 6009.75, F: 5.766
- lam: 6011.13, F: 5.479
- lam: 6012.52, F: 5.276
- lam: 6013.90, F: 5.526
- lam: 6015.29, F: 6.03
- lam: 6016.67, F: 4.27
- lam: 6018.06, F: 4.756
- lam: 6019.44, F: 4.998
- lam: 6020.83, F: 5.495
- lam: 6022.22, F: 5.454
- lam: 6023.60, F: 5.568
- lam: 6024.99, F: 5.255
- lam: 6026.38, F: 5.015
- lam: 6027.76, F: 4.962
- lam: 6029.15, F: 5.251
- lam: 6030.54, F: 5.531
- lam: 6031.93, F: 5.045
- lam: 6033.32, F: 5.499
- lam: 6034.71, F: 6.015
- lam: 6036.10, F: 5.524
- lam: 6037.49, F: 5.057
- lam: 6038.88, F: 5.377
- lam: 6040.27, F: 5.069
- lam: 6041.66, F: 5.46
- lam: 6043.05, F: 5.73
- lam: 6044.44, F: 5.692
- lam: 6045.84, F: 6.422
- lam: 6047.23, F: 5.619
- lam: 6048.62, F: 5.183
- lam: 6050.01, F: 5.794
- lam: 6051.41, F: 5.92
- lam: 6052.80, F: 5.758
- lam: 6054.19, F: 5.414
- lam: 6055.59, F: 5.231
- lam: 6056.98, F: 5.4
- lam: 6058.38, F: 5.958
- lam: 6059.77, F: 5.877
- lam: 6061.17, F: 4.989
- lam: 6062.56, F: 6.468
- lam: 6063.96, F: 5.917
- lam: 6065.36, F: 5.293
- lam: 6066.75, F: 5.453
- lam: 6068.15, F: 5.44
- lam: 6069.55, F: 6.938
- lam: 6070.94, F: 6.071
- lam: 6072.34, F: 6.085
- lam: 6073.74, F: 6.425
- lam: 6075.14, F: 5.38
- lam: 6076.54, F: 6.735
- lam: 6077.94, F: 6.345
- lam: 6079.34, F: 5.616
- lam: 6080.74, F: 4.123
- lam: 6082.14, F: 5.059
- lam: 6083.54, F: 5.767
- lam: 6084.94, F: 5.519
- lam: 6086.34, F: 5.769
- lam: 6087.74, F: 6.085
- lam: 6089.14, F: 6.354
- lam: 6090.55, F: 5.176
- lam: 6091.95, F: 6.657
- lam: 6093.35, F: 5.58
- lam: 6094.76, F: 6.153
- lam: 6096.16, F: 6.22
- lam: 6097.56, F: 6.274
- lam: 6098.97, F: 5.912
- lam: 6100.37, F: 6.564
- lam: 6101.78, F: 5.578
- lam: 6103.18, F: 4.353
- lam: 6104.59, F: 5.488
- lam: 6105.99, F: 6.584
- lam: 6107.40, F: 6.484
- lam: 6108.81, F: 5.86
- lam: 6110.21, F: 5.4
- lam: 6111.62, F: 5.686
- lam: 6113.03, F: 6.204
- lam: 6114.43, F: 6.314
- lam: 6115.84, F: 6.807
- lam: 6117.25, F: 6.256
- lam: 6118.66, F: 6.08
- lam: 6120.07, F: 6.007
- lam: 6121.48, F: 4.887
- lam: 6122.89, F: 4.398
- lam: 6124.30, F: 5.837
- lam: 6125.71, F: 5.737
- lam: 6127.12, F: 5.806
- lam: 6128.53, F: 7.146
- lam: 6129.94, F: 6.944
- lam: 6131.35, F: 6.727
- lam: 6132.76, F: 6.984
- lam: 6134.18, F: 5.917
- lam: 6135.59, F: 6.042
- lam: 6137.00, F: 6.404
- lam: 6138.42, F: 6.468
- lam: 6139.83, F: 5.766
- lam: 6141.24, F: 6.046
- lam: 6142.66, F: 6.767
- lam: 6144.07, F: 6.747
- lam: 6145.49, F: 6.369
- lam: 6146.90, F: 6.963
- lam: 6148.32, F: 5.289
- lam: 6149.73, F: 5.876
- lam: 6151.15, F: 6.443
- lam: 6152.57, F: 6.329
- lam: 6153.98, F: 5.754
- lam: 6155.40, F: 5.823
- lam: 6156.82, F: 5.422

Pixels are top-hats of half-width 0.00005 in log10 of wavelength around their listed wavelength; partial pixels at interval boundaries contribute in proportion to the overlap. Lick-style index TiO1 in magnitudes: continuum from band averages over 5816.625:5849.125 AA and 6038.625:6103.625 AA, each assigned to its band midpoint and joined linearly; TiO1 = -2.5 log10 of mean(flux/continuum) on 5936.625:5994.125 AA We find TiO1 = 0.19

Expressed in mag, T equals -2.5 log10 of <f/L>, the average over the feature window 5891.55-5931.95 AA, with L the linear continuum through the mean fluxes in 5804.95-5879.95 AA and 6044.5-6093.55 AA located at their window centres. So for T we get 0.42 mag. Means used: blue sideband 5.14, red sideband 5.77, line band 3.61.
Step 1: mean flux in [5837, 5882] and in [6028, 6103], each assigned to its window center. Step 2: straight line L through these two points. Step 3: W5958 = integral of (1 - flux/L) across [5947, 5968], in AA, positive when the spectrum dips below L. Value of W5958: 3.7 AA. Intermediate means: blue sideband 4.8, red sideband 5.72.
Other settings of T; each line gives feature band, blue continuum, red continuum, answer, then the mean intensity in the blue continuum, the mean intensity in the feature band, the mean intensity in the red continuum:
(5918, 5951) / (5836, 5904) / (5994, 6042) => 0.06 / 4.12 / 4.33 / 5.12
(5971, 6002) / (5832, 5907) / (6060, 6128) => 0.03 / 4.17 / 4.89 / 5.84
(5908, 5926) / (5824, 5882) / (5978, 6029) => 0.23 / 4.94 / 4.03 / 5.03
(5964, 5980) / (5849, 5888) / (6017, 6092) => 0.04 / 4.24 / 4.82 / 5.6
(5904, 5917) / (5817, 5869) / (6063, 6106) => 0.38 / 5.11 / 3.76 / 5.83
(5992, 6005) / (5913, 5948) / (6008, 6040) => 0.07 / 4.34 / 4.71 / 5.29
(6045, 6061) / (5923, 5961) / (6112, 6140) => -0.05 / 4.34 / 5.66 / 6.14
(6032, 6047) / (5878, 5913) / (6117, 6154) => -0.13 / 3.07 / 5.56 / 6.15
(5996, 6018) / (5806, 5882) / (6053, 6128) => 0.13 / 5.09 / 4.96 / 5.81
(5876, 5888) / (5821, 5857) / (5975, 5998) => 0.41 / 5.3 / 3.57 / 4.92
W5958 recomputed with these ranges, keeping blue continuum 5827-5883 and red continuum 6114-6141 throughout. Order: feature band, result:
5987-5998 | 0.8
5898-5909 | 3.4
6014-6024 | 0.7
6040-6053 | 0.2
